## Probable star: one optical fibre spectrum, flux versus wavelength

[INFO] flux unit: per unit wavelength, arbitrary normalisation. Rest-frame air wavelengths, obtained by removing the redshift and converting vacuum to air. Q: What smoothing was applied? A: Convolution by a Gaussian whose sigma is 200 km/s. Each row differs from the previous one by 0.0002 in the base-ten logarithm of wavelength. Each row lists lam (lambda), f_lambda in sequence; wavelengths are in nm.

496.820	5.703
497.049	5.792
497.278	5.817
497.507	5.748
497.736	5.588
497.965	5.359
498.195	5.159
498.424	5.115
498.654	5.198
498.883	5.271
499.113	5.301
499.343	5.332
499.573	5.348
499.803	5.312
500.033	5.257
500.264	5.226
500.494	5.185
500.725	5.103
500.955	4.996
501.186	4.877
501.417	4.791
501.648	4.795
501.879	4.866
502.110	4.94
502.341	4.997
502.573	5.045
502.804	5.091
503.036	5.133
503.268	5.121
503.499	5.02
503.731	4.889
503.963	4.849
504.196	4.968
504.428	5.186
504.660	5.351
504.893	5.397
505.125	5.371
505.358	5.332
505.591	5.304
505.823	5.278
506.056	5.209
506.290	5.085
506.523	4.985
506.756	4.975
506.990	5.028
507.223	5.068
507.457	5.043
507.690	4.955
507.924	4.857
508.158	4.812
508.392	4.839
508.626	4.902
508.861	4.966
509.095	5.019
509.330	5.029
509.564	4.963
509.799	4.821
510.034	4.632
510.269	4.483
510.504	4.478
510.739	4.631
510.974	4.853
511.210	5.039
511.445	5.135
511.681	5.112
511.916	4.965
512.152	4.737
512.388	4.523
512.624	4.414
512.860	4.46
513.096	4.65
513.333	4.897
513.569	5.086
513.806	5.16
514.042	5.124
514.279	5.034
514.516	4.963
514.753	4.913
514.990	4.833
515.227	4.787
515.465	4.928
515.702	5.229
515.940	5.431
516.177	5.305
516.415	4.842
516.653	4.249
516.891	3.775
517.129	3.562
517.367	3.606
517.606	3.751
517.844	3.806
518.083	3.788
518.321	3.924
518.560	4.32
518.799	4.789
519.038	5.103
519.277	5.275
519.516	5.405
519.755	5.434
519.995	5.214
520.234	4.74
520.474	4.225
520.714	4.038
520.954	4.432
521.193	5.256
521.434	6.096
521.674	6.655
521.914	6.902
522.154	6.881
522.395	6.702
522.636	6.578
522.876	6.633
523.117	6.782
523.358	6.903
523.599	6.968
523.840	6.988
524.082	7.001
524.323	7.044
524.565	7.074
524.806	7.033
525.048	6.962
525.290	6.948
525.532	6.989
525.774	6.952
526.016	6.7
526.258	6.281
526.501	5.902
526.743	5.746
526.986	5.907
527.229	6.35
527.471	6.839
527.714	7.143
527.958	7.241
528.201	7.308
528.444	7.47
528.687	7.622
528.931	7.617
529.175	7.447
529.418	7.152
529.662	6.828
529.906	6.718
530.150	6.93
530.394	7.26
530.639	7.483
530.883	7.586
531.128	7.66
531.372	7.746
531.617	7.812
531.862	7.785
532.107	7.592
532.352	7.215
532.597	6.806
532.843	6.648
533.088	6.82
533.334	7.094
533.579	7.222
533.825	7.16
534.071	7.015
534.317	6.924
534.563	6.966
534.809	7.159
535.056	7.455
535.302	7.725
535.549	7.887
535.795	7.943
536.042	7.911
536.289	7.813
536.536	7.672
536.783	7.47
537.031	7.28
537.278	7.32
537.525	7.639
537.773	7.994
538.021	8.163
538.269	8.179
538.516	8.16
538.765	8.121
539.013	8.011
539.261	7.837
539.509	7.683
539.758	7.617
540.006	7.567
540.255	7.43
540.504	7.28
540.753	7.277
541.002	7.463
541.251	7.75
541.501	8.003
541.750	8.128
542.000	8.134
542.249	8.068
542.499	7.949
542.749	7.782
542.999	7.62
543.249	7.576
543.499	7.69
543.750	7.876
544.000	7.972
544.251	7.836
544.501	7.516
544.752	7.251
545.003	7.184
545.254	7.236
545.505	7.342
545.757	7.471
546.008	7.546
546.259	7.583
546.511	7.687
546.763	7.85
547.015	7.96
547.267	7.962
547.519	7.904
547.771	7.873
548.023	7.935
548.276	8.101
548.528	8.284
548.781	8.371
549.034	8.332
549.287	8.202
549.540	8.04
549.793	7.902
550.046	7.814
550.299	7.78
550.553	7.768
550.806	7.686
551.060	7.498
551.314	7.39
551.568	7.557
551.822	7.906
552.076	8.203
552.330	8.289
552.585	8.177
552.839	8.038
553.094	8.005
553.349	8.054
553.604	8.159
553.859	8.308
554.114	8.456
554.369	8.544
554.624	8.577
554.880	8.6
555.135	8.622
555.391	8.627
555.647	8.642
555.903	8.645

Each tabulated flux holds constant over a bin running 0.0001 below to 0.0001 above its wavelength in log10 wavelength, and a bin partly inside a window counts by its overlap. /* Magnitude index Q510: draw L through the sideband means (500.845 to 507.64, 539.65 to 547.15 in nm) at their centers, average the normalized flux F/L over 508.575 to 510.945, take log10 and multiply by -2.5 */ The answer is 0.14 mag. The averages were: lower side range 5.07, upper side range 7.65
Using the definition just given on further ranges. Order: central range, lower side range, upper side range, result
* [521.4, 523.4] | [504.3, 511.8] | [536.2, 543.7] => -0.08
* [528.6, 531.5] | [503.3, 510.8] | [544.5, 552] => -0.12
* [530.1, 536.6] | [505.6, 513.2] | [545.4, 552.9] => -0.11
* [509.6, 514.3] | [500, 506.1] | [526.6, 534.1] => 0.20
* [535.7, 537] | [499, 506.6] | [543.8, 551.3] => -0.09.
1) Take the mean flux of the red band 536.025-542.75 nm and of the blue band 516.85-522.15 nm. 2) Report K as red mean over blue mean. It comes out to 1.62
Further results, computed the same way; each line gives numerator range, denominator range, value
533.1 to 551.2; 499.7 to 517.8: 1.57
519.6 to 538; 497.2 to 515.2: 1.37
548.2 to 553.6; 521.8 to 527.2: 1.19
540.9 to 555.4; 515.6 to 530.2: 1.33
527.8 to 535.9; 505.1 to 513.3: 1.49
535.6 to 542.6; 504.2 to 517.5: 1.59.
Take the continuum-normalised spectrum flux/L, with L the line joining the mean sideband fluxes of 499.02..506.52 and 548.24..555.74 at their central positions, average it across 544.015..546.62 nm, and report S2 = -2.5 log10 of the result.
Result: 0.03 mag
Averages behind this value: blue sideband 5.12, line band 7.49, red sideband 8.13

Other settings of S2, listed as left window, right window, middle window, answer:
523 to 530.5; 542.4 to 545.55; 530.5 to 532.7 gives -0.06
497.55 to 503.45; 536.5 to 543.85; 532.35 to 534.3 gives 0.05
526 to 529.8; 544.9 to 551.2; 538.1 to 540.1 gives -0.07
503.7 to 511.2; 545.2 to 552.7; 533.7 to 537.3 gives -0.08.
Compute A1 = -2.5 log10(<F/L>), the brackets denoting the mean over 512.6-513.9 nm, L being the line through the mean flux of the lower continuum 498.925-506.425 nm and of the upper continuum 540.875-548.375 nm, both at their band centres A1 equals 0.20 mag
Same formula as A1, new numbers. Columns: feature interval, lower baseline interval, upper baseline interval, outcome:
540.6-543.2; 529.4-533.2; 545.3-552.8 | -0.025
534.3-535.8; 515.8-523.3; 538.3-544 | -0.061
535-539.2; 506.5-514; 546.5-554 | -0.127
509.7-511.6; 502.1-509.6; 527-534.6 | 0.151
